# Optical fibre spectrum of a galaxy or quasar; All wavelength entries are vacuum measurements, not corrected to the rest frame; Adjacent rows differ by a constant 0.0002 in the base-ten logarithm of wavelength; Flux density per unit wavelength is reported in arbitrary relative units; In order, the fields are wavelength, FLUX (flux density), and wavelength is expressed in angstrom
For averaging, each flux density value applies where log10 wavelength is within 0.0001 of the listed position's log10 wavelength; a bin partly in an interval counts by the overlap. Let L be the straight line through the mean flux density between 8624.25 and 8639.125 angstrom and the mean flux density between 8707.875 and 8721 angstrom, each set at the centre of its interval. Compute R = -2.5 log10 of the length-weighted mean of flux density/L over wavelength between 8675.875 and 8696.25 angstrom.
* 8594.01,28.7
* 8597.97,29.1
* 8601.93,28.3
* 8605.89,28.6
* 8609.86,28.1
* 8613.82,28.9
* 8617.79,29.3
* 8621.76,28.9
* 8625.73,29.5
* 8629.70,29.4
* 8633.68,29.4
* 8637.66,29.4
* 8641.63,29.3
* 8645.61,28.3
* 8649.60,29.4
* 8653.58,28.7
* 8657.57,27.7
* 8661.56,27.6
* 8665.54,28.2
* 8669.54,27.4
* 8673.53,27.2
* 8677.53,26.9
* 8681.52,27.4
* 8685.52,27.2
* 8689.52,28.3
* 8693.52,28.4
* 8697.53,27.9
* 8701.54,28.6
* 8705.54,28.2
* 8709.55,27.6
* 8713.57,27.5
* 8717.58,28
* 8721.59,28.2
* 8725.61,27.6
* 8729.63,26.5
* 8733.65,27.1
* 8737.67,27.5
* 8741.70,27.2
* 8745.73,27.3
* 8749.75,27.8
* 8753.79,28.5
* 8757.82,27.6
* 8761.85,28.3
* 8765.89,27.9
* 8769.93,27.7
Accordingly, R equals 0.03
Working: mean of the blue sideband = 29.4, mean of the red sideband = 27.8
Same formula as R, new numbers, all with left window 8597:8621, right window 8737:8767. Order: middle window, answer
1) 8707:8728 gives 0.01 mag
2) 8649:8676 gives 0.02 mag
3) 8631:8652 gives -0.02 mag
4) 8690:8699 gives 0.00 mag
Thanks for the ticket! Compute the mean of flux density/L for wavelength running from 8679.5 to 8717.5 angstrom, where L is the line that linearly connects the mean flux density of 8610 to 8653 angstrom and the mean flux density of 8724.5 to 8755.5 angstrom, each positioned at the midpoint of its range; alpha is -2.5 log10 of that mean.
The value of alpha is 0.01 mag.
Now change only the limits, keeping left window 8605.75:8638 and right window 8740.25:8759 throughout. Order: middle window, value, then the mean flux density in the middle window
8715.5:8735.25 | 0.02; 27.5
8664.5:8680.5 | 0.04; 27.4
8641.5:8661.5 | 0.01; 28.5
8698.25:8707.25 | -0.01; 28.3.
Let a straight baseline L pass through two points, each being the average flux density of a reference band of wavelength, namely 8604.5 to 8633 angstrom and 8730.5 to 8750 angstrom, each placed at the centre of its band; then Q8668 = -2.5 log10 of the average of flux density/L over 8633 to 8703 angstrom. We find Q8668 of 0.01 mag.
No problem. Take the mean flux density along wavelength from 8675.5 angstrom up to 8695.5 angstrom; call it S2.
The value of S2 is 27.6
